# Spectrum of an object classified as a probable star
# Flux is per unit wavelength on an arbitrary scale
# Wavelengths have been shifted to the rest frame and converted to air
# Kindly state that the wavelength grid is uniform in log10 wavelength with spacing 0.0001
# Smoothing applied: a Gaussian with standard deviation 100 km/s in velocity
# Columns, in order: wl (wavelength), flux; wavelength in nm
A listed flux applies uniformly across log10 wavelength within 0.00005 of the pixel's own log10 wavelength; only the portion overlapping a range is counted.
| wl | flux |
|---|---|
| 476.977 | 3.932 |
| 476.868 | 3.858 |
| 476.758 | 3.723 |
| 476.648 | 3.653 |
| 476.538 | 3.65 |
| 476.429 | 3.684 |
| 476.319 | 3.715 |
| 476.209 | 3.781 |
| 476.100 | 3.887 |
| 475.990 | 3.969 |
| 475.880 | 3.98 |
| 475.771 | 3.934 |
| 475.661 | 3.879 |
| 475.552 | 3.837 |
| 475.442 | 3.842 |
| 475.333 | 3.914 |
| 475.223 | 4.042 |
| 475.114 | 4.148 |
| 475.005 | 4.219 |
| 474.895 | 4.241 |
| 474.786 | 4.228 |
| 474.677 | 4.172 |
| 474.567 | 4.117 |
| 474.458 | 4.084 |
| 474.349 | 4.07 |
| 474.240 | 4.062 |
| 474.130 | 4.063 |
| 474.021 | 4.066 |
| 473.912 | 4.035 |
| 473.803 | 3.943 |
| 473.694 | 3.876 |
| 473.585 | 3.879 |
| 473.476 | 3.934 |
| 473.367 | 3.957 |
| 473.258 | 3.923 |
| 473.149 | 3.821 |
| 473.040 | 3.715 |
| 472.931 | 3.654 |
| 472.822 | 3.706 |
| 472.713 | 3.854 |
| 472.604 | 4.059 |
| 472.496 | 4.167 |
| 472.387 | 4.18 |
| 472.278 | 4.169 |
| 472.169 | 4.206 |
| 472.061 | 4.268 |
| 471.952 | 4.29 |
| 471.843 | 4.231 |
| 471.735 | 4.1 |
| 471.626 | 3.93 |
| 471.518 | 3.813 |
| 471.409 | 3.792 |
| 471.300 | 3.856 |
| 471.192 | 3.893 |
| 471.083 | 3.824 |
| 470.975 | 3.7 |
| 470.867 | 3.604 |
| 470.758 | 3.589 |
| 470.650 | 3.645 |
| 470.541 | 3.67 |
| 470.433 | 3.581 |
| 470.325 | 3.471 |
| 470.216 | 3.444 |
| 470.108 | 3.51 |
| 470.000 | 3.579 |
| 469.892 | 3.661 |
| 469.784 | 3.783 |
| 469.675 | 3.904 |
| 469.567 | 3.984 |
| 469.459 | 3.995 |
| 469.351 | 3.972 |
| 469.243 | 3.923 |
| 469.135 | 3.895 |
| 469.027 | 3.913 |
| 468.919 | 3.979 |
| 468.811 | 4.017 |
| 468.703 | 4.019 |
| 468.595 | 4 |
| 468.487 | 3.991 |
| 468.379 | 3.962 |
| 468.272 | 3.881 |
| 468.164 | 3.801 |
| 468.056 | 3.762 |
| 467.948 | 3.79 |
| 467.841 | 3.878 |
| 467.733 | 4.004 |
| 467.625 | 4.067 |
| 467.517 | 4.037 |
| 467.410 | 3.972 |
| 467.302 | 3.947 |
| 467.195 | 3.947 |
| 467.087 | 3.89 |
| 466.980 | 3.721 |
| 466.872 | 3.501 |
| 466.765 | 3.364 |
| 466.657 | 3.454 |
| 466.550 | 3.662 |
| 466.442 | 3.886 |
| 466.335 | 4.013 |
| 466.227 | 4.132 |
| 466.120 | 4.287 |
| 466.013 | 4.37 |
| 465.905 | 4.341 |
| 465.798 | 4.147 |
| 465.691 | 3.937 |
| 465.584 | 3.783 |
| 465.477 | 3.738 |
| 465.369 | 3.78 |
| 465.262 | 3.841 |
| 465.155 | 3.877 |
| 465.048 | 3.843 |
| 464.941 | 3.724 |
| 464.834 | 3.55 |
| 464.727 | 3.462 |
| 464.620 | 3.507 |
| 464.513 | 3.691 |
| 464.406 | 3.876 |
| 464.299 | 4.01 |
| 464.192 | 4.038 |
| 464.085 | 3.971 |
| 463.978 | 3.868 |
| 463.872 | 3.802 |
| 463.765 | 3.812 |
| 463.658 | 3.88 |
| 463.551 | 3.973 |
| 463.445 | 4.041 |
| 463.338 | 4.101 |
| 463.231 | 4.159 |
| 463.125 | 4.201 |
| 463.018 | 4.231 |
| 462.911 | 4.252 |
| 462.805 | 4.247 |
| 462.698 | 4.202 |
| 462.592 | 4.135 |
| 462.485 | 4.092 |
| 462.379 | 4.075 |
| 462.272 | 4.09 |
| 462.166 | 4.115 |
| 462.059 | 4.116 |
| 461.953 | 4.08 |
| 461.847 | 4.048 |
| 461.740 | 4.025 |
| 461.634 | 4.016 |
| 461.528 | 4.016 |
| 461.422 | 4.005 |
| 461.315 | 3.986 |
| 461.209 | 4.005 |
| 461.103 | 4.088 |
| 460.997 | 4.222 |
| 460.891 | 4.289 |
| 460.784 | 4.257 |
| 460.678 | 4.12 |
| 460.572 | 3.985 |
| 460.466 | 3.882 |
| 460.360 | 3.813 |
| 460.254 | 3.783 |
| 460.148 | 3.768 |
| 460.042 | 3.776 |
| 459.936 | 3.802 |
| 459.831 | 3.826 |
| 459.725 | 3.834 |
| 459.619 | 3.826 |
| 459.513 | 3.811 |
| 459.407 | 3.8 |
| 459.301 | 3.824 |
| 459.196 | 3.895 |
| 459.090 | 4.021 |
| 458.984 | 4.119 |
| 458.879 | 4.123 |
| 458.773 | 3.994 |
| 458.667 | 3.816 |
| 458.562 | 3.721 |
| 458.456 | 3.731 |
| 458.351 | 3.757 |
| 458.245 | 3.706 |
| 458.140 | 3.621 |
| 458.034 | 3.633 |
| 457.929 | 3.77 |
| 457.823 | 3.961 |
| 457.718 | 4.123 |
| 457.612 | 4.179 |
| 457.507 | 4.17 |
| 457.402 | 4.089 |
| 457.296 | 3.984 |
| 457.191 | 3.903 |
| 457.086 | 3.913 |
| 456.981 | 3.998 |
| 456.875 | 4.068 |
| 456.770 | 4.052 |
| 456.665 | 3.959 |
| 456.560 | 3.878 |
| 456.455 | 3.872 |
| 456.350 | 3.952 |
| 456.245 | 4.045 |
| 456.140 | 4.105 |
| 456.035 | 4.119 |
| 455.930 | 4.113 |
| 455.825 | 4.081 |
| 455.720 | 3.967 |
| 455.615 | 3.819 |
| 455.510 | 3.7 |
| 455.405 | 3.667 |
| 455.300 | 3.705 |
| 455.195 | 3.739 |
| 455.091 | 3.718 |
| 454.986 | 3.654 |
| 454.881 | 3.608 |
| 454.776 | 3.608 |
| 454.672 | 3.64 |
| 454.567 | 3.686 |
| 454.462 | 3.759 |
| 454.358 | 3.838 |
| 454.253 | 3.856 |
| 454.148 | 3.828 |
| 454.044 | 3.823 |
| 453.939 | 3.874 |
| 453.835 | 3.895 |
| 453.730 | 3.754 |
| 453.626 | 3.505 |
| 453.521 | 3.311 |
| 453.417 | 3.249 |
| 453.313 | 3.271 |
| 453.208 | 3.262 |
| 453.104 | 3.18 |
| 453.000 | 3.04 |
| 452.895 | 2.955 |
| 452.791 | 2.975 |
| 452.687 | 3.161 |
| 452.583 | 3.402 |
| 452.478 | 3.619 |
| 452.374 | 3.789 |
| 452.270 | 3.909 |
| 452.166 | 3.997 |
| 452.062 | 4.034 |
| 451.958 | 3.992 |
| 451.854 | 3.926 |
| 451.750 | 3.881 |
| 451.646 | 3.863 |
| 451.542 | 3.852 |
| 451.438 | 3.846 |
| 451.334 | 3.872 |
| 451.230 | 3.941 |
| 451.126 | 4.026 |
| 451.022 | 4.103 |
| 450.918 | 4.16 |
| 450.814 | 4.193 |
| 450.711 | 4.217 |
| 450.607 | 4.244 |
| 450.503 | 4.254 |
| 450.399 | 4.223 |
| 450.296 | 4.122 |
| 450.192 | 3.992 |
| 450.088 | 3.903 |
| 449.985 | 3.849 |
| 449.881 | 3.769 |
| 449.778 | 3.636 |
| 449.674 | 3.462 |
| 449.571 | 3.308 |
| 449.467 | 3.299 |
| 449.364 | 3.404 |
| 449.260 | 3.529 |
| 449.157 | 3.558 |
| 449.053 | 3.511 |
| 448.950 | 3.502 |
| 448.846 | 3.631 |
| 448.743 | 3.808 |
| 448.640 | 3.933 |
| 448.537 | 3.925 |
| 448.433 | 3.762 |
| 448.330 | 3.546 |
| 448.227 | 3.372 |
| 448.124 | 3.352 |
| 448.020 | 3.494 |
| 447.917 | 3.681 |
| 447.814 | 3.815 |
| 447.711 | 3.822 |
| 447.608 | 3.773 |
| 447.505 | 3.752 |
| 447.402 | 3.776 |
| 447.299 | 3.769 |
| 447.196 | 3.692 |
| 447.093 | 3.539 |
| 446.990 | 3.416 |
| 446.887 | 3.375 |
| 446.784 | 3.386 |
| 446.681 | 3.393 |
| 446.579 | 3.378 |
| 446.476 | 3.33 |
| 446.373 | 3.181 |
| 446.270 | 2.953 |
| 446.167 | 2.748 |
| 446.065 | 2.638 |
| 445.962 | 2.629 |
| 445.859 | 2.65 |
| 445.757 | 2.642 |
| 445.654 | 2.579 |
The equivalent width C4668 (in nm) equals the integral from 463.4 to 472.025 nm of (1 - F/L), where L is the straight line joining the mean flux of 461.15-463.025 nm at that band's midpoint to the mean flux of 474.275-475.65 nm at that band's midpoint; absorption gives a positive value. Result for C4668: 0.48 nm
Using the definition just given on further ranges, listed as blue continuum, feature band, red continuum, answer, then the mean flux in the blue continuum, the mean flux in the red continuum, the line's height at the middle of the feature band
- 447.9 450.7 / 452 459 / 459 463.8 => 0.19 nm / 3.71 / 4.01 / 3.87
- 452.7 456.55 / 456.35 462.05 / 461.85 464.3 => -0.09 nm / 3.67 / 4.07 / 3.88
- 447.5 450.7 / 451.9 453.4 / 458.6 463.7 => 0.13 nm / 3.72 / 4.02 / 3.81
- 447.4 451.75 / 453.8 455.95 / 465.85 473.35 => 0.02 nm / 3.79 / 3.88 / 3.81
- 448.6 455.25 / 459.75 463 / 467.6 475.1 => -0.19 nm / 3.71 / 3.92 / 3.81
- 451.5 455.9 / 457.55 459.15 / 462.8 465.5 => -0.05 nm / 3.65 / 3.9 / 3.76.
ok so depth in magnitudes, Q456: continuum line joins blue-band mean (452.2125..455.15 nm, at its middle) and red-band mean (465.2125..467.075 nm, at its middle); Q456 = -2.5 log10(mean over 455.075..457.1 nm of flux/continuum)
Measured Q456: -0.09 mag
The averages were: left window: 3.54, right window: 3.88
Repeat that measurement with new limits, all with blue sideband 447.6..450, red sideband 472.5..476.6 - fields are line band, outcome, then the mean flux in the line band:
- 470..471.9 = 0.05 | 3.74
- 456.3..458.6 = -0.05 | 3.91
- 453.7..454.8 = -0.03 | 3.78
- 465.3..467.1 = -0.01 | 3.88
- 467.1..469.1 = -0.02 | 3.94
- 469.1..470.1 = 0.01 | 3.84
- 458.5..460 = -0.04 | 3.89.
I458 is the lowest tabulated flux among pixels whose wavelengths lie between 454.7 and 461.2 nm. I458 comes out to 3.608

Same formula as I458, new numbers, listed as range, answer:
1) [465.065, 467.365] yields 3.364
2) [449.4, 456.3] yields 2.955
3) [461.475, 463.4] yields 4.016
